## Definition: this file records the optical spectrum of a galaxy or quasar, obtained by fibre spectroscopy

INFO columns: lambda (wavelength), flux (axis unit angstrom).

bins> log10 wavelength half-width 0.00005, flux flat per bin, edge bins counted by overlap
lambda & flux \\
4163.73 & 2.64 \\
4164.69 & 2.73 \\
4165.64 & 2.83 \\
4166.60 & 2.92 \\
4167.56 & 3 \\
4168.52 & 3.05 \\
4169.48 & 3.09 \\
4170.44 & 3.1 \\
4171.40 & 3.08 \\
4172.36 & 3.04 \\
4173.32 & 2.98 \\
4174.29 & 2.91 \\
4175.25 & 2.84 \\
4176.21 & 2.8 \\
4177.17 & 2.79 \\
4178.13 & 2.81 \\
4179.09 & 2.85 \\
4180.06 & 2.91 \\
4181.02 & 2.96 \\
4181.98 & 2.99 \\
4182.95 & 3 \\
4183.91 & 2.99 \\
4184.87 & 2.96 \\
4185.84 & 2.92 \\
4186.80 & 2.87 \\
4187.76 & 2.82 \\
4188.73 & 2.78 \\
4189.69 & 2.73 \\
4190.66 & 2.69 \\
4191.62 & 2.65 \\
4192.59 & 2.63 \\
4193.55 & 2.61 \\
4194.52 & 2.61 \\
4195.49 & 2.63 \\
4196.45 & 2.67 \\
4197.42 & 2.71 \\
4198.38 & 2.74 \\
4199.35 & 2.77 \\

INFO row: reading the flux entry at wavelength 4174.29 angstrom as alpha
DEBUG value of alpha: 2.91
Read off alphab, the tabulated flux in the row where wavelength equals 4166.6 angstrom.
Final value 2.92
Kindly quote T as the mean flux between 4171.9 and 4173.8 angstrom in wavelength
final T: 3.01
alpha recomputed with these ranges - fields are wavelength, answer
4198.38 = 2.74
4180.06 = 2.91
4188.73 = 2.78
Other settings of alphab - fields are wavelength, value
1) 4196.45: 2.67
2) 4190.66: 2.69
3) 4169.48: 3.09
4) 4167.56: 3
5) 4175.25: 2.84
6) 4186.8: 2.87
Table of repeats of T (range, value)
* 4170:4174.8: 3.02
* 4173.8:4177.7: 2.83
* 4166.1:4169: 2.99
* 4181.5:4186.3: 2.97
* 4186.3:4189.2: 2.83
